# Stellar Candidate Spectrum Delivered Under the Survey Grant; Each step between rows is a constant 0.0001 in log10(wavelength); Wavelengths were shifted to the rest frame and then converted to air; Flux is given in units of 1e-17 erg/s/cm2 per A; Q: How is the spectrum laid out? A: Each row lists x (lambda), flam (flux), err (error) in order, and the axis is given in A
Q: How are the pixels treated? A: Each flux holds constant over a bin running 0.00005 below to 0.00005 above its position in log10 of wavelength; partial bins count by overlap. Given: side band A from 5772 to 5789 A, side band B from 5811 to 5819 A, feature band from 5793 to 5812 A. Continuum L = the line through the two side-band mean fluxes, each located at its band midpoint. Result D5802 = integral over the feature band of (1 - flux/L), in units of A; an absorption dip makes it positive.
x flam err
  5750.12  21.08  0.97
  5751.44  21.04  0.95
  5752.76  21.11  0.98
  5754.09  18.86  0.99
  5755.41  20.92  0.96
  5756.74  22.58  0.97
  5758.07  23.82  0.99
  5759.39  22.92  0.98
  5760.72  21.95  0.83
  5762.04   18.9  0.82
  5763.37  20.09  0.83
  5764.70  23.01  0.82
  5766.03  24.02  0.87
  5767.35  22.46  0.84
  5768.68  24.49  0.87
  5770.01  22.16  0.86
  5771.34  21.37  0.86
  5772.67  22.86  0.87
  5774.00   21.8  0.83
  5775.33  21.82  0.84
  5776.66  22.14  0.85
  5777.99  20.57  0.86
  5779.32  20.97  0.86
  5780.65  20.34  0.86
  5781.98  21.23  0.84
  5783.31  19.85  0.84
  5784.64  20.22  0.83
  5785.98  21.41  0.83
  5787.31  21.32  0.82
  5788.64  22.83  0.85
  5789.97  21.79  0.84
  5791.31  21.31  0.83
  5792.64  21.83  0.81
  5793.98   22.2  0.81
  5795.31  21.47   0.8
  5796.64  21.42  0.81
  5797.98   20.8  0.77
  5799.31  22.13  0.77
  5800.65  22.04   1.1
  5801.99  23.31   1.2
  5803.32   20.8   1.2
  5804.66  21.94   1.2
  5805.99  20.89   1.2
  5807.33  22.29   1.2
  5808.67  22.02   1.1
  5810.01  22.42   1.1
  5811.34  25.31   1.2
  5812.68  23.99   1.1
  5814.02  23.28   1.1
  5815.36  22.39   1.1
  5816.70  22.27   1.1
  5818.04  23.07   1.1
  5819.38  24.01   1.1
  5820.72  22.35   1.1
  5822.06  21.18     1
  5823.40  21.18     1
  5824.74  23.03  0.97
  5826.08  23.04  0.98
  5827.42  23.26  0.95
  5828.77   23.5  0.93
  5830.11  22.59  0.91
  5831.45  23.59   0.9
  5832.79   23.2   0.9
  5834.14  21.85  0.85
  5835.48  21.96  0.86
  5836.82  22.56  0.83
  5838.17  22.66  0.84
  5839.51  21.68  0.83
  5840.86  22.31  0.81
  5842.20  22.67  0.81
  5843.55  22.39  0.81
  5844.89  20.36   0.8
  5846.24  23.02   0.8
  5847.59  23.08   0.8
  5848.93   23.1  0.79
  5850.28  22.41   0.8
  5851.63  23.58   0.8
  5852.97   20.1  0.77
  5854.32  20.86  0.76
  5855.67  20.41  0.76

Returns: 0.4 A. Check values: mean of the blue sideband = 21.3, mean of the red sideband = 23.3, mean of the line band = 22.1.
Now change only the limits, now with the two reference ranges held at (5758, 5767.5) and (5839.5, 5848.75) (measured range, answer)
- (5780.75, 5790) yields 0.41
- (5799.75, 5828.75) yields -0.50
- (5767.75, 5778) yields -0.09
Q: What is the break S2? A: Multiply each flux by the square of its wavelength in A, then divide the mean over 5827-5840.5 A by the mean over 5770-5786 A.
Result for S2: 1.09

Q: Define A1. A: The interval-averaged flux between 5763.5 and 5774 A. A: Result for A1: 22.7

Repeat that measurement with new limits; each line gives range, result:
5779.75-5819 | 21.9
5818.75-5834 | 22.8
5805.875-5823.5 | 22.7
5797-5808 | 21.8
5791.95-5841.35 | 22.4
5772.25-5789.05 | 21.3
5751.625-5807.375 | 21.7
